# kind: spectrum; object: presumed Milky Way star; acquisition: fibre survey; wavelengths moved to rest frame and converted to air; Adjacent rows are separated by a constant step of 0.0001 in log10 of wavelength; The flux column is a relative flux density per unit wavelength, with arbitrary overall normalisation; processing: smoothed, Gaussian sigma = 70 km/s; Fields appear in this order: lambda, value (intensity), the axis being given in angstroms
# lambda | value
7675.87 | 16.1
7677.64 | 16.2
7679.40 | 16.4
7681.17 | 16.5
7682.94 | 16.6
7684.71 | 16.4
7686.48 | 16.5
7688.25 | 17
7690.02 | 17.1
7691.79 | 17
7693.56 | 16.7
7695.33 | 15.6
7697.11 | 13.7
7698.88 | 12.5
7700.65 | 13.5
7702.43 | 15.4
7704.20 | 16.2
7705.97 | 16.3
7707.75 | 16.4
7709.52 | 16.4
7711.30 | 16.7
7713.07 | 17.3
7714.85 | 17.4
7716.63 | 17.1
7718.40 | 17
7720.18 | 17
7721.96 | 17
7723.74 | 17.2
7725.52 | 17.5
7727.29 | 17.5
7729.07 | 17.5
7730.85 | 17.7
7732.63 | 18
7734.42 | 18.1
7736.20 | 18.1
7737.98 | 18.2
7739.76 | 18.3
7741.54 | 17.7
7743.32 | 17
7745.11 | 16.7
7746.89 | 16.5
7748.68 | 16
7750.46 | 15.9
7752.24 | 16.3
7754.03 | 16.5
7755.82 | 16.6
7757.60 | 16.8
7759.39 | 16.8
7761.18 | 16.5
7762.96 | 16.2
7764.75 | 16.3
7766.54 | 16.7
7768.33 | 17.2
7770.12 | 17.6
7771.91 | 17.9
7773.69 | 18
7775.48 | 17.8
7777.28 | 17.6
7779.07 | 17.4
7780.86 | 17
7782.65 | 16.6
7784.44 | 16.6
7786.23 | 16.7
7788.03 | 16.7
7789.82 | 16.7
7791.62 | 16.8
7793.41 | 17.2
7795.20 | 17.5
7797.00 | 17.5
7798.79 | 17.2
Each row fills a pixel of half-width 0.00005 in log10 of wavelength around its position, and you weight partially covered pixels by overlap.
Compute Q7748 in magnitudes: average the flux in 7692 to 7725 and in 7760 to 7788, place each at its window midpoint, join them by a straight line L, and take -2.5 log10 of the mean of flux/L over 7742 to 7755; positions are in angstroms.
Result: 0.02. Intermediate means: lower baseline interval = 16.1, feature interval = 16.4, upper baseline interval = 17.1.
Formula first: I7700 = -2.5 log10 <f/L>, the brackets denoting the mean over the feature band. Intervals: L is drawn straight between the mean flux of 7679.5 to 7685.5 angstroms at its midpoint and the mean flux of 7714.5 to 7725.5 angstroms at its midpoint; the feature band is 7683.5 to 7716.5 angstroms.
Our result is 0.05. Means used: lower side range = 16.5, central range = 16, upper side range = 17.1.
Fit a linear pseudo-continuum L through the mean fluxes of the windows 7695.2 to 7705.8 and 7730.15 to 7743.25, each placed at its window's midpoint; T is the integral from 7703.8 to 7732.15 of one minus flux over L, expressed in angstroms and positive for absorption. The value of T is -1.54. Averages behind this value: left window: 14.5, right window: 18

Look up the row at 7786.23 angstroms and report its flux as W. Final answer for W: 16.7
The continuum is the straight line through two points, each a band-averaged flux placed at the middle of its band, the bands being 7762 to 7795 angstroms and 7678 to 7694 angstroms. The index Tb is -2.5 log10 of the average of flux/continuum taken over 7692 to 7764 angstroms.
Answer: 0.01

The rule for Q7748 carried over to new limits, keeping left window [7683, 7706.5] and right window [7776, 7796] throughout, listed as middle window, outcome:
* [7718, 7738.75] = -0.09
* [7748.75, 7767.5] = 0.01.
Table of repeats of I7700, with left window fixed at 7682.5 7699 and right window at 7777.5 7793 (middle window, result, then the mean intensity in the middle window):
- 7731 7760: -0.04 mag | 17.1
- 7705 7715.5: -0.03 mag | 16.7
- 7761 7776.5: -0.03 mag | 17.2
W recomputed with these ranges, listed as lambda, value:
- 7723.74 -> 17.2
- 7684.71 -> 16.4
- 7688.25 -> 17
